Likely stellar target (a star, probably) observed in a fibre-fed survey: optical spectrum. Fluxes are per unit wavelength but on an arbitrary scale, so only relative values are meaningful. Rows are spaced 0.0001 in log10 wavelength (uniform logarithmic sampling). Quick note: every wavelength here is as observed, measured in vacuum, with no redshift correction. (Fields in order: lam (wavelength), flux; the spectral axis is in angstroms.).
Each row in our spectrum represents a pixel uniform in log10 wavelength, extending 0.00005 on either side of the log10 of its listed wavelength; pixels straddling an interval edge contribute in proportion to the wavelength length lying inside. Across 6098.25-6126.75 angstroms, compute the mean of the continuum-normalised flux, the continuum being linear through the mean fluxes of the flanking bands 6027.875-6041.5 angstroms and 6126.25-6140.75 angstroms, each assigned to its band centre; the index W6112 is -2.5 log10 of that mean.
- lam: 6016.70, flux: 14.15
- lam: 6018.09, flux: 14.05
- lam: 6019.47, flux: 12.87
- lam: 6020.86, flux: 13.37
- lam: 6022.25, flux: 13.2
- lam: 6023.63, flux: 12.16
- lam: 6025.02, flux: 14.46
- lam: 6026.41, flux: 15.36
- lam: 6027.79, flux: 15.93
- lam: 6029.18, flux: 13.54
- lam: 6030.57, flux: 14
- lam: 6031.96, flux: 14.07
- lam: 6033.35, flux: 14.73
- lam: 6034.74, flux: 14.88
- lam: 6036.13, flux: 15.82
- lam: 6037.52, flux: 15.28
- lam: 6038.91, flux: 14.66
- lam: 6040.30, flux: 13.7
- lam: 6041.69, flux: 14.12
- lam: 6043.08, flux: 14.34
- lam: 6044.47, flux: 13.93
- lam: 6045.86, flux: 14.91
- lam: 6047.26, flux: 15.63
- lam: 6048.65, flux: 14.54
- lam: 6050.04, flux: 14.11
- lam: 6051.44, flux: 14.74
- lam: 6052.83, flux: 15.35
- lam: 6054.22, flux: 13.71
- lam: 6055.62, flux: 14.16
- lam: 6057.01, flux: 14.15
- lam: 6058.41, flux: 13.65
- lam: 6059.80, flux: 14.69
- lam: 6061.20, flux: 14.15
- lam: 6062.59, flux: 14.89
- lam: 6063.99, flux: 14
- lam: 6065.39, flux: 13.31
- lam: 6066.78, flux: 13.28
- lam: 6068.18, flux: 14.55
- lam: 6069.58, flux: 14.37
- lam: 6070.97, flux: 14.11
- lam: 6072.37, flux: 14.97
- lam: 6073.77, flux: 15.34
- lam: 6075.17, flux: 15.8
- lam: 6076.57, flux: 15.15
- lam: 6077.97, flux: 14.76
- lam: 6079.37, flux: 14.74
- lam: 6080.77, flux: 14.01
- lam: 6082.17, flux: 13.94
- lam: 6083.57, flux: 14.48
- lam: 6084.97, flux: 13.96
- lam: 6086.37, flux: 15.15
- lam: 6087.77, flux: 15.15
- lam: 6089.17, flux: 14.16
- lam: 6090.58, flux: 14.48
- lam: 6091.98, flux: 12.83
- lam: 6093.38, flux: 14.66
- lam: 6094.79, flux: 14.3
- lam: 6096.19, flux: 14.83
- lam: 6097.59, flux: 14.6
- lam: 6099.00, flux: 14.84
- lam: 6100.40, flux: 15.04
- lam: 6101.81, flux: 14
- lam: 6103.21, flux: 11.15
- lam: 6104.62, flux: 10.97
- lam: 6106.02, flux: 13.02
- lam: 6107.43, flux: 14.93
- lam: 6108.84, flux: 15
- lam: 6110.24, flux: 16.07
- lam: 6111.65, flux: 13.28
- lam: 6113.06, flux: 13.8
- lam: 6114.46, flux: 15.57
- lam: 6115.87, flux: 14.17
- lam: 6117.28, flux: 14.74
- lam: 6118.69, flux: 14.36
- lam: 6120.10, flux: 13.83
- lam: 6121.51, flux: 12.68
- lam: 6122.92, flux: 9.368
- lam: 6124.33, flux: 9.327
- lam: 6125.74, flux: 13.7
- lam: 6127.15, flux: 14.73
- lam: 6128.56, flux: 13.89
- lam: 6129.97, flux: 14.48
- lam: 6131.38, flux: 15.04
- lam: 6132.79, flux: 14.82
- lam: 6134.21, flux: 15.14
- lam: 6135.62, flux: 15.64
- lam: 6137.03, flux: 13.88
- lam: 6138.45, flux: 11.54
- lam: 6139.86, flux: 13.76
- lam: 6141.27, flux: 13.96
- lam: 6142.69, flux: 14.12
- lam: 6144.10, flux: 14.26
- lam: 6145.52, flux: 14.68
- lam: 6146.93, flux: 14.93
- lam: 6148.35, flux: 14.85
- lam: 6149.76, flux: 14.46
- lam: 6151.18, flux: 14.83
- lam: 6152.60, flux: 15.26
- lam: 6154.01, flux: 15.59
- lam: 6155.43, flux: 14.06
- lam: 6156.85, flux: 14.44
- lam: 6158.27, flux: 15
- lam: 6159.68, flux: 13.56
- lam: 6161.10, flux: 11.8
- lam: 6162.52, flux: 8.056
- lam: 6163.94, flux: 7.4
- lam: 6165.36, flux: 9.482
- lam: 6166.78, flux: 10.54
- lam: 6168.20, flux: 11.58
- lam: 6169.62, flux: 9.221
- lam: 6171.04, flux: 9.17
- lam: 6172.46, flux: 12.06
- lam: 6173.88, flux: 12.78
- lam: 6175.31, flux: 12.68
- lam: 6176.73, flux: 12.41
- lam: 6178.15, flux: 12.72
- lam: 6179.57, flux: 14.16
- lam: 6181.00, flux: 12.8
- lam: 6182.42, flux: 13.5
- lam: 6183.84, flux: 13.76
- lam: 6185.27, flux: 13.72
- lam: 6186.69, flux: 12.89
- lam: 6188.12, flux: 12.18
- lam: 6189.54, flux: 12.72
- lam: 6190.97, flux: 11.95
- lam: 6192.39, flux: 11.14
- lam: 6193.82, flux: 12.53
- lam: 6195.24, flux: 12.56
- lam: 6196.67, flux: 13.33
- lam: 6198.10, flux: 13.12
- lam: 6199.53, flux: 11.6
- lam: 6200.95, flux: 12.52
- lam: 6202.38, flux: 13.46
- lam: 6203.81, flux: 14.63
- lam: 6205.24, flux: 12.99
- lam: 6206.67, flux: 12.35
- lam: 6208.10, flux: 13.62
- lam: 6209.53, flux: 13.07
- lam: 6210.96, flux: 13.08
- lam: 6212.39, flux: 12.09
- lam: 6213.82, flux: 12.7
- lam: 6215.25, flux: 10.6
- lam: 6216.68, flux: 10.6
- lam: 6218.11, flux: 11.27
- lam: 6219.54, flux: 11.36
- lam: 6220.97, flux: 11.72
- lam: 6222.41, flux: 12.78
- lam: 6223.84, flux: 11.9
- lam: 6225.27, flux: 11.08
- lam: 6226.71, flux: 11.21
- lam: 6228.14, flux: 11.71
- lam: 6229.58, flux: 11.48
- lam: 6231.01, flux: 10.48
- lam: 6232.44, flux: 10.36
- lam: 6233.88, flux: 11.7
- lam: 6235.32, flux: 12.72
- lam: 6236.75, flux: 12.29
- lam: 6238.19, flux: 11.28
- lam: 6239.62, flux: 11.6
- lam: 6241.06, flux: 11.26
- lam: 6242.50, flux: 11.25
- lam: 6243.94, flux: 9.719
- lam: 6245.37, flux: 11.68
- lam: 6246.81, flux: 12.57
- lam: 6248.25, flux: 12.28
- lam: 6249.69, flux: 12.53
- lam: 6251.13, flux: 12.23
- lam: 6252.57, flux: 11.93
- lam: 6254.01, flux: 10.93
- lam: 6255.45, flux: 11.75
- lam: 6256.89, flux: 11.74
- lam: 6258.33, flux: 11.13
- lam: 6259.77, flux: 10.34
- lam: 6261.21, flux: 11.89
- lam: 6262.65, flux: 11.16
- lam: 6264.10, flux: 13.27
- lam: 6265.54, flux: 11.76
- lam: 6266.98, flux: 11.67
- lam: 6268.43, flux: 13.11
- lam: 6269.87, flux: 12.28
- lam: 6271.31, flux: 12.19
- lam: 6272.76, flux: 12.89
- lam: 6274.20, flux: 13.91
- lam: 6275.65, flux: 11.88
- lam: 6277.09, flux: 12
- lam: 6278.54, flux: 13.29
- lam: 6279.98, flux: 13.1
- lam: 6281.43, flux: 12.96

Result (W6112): 0.07 mag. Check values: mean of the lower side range 14.6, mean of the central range 13.5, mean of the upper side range 14.3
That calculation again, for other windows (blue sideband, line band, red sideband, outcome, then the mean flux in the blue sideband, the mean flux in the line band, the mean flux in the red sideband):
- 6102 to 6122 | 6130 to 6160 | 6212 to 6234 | -0.11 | 13.8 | 14.5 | 11.4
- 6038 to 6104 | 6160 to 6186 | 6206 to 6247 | 0.09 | 14.4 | 11.6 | 11.7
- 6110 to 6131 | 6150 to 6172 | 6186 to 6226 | 0.08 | 13.6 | 12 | 12.3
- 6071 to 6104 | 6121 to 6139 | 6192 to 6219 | 0.02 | 14.4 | 13.4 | 12.5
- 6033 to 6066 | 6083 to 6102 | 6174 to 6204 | -0.04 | 14.5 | 14.5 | 12.8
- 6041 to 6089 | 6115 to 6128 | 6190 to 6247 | 0.04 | 14.5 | 13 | 12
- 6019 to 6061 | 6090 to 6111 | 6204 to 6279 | -0.03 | 14.3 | 14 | 11.9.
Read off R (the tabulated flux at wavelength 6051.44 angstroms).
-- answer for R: 14.74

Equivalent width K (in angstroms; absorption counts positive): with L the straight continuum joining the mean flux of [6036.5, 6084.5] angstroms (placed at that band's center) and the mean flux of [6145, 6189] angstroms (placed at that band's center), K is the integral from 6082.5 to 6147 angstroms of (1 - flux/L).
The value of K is -1.9 angstroms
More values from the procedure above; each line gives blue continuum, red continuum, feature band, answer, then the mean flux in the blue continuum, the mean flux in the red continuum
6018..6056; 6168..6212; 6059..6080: -0.8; 14.4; 12.6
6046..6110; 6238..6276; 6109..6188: 0.7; 14.3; 11.9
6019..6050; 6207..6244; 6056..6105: -2.0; 14.3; 11.7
